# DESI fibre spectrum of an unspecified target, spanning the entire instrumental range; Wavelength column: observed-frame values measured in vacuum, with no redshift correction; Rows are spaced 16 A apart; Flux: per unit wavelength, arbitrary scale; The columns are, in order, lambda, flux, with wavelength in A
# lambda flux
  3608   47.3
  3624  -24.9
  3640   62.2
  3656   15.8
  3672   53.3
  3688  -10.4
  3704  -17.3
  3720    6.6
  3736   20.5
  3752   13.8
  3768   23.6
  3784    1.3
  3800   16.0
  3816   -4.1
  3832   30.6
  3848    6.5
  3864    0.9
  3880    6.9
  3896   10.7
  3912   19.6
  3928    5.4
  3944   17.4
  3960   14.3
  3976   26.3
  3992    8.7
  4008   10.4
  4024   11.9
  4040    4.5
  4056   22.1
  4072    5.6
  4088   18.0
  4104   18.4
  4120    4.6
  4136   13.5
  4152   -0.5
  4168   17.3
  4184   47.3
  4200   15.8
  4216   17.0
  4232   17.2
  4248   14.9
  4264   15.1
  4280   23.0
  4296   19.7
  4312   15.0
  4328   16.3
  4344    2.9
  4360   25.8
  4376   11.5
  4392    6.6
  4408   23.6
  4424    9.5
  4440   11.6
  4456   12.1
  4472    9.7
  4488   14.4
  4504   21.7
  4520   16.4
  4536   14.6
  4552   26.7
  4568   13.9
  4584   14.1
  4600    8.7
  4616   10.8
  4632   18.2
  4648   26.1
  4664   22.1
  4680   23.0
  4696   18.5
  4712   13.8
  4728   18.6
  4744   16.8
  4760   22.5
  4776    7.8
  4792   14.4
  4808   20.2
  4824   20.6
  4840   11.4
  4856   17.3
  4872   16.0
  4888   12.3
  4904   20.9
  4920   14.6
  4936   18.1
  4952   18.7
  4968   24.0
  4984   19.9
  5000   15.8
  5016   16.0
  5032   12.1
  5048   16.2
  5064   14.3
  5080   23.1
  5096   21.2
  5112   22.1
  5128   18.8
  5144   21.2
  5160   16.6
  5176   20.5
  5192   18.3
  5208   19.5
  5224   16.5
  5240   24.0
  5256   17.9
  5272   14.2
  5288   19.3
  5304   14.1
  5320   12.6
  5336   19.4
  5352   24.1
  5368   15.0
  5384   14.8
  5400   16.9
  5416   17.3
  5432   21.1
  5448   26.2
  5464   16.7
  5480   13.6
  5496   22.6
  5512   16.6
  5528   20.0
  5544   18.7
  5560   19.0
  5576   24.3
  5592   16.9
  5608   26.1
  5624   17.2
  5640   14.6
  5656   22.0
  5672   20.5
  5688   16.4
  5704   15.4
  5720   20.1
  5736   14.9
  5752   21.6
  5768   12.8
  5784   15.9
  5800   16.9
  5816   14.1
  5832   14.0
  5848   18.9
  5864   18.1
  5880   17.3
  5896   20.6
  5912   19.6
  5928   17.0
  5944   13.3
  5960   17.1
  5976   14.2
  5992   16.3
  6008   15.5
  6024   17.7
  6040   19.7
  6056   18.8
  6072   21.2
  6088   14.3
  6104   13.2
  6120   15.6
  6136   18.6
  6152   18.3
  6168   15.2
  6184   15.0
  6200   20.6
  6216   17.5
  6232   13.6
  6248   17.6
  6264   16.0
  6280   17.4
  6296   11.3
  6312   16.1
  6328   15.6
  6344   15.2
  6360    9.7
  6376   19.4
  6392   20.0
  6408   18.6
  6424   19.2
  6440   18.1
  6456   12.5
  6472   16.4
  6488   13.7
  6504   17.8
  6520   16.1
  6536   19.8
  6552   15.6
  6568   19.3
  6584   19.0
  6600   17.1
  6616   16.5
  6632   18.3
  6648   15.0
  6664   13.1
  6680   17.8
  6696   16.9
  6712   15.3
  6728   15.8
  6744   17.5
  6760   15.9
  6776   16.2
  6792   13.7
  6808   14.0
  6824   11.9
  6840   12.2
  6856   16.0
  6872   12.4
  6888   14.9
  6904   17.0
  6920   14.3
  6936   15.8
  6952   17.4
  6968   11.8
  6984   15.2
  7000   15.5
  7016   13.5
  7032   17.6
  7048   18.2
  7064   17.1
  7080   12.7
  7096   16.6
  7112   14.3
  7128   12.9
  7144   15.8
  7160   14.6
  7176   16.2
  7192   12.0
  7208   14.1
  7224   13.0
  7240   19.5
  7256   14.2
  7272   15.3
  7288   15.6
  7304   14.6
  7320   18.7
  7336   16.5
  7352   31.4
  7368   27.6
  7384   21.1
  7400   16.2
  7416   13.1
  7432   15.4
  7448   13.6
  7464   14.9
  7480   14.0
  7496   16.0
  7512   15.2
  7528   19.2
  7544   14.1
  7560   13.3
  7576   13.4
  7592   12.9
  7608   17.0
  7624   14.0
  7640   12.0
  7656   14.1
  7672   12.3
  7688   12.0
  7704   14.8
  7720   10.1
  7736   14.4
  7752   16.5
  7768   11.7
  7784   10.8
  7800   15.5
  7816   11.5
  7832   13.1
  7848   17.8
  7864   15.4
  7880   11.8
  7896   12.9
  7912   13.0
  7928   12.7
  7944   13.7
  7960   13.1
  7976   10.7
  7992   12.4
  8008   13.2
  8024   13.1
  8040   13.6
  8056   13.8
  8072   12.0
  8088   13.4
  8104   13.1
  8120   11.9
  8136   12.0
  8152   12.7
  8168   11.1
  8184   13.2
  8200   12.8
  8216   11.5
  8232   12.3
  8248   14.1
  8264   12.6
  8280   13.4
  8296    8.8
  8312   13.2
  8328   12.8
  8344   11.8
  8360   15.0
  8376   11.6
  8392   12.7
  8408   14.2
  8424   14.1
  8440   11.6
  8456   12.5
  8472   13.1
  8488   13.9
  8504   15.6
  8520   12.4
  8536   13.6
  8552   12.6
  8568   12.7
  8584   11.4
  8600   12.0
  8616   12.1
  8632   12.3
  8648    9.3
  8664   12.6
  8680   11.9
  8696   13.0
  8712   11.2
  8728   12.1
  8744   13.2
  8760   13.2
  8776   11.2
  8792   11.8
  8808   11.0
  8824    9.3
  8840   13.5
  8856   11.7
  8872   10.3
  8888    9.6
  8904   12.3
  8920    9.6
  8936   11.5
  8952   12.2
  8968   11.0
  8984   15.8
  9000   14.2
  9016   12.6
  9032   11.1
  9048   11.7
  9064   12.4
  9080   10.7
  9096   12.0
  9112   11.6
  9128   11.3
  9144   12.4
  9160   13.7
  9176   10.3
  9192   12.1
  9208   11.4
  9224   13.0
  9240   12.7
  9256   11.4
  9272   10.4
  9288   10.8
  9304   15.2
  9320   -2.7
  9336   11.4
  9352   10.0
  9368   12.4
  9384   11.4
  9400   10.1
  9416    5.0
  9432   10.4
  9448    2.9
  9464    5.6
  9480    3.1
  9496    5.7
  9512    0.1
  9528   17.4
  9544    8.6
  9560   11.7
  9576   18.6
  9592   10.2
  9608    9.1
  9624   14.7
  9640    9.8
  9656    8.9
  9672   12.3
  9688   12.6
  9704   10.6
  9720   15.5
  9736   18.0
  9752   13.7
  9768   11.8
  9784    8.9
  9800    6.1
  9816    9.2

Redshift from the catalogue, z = 0.12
